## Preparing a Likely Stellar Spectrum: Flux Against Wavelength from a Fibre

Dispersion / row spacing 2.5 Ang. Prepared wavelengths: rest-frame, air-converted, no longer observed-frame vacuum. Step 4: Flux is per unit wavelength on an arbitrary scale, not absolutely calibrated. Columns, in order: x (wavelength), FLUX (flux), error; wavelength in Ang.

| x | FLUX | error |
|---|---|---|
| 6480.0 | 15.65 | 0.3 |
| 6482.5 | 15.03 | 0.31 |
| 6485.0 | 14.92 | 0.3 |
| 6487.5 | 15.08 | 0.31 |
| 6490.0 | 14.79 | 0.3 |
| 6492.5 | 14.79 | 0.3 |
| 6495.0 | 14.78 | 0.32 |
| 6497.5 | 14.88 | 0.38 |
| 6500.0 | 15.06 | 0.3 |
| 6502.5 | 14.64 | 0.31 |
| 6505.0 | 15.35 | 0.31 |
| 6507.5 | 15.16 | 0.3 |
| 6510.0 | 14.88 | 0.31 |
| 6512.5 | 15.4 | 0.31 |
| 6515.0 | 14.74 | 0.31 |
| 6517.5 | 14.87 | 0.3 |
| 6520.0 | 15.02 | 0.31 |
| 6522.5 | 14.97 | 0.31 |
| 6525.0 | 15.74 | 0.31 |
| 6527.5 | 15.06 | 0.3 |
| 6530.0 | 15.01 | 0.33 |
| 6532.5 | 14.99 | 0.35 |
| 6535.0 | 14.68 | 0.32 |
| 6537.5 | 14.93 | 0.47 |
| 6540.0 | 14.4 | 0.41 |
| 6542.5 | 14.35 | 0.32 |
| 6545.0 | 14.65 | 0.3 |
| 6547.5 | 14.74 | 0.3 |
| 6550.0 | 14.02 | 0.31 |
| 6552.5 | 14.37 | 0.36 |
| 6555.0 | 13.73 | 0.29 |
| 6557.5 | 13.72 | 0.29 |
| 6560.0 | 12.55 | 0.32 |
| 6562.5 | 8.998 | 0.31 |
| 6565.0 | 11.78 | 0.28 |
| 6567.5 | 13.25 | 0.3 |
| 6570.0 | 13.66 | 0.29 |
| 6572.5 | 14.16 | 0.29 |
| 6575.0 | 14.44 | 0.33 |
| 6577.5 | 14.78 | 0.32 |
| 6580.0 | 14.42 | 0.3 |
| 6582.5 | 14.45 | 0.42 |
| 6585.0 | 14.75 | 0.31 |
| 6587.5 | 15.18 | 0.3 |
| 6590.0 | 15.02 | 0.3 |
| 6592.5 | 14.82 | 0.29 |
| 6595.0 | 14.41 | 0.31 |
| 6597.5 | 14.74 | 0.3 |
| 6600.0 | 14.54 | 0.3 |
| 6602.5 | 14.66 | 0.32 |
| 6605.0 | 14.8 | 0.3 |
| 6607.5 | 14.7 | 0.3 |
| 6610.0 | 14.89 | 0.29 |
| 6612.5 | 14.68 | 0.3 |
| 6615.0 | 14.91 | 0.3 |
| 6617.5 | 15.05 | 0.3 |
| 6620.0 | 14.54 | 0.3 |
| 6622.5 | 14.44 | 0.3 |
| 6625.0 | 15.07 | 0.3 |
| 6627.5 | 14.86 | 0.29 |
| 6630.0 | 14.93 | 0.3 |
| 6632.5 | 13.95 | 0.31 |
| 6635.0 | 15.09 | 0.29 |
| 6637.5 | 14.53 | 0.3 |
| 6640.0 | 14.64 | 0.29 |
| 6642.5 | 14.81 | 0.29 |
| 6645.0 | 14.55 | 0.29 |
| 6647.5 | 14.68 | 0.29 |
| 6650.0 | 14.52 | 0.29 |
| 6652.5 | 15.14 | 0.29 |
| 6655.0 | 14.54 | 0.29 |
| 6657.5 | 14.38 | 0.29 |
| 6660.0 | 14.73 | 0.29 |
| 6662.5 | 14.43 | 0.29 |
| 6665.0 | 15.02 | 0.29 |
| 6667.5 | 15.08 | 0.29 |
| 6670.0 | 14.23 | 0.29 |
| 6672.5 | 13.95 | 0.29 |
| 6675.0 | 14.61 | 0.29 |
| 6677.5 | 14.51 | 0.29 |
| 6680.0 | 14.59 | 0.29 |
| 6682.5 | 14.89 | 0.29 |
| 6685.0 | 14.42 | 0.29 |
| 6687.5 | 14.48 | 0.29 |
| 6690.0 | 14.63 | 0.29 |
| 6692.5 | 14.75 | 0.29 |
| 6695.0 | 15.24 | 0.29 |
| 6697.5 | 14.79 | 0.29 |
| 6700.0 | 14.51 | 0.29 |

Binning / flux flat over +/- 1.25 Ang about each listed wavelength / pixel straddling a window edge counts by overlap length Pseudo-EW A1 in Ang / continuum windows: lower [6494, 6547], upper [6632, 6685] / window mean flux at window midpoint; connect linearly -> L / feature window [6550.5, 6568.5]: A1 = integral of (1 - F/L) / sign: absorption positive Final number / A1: 2.6 Ang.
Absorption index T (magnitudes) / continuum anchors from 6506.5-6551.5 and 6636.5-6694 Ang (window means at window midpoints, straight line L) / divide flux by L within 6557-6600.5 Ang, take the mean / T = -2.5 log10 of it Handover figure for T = 0.07 mag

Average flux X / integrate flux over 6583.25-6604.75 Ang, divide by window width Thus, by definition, 14.8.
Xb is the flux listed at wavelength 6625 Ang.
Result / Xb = 15.07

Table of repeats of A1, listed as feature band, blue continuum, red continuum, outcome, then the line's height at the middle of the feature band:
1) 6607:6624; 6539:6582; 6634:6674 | -0.6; 14.2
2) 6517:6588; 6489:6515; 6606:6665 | 3.3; 14.9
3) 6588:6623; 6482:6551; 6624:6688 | 0.0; 14.7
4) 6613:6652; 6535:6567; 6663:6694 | -1.3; 14.2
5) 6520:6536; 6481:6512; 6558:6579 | -1.1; 14.1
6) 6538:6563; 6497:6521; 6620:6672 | 2.0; 14.9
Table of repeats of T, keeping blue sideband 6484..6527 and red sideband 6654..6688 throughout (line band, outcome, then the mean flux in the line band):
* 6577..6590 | 0.004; 14.7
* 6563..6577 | 0.119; 13.3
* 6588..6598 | -0.001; 14.8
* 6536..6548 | 0.022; 14.6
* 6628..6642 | 0.001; 14.7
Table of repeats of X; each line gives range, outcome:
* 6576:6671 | 14.7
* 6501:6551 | 14.9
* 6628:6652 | 14.7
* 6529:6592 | 14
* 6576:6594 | 14.8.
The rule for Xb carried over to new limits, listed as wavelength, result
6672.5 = 13.95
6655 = 14.54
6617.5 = 15.05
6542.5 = 14.35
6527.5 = 15.06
